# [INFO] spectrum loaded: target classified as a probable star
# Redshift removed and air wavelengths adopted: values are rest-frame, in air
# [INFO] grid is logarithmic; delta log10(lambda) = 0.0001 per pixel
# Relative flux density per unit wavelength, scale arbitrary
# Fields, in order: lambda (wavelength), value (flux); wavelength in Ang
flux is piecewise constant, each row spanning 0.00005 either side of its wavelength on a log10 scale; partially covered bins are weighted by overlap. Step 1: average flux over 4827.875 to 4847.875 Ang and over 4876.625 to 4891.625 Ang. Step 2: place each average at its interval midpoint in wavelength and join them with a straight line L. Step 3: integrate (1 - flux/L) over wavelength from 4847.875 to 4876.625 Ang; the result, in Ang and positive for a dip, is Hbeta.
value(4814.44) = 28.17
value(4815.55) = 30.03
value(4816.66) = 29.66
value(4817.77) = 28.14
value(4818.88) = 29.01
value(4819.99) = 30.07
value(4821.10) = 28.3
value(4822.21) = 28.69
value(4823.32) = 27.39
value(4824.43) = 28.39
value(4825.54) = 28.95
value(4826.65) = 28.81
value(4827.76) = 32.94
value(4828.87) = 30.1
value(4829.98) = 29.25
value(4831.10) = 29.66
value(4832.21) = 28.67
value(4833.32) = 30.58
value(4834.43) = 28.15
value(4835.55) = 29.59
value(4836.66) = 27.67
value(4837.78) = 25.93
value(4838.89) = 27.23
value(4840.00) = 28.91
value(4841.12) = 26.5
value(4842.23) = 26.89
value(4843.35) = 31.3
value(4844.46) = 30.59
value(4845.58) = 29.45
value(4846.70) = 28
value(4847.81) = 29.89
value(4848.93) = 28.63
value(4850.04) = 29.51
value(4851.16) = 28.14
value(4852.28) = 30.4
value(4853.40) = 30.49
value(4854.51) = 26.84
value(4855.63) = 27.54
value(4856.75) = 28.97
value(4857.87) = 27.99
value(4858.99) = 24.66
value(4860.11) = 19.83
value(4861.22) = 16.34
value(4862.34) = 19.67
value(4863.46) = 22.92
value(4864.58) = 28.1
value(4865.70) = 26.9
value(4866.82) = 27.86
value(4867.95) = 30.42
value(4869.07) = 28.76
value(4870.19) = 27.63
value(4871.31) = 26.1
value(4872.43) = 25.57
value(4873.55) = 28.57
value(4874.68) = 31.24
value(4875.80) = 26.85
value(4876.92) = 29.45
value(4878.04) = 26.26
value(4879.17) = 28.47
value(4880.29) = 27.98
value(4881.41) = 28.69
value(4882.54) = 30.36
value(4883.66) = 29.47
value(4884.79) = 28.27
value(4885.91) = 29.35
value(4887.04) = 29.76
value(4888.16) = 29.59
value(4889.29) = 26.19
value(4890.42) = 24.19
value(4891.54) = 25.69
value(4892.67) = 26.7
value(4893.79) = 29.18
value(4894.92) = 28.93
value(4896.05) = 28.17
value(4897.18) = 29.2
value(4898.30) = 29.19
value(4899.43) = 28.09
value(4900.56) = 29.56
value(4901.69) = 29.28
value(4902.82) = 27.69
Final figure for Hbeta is 1.6 Ang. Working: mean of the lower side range 28.9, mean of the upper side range 28.2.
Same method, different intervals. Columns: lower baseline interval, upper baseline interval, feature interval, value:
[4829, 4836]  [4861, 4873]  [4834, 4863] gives 0.5 Ang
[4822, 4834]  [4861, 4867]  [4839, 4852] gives -1.1 Ang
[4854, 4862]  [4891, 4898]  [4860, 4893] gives -0.9 Ang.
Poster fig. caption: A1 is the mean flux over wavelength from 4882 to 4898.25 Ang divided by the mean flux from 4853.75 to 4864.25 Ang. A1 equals 1.17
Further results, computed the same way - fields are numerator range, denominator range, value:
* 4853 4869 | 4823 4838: 0.88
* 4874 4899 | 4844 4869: 1.05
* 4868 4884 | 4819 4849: 0.98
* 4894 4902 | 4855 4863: 1.22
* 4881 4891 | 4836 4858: 0.99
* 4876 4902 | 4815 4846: 0.98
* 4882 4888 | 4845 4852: 1.02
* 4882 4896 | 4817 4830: 0.96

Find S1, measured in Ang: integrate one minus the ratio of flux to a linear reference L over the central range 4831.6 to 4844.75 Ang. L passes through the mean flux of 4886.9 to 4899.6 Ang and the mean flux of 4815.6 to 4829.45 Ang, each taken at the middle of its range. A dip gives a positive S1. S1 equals 0.22 Ang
